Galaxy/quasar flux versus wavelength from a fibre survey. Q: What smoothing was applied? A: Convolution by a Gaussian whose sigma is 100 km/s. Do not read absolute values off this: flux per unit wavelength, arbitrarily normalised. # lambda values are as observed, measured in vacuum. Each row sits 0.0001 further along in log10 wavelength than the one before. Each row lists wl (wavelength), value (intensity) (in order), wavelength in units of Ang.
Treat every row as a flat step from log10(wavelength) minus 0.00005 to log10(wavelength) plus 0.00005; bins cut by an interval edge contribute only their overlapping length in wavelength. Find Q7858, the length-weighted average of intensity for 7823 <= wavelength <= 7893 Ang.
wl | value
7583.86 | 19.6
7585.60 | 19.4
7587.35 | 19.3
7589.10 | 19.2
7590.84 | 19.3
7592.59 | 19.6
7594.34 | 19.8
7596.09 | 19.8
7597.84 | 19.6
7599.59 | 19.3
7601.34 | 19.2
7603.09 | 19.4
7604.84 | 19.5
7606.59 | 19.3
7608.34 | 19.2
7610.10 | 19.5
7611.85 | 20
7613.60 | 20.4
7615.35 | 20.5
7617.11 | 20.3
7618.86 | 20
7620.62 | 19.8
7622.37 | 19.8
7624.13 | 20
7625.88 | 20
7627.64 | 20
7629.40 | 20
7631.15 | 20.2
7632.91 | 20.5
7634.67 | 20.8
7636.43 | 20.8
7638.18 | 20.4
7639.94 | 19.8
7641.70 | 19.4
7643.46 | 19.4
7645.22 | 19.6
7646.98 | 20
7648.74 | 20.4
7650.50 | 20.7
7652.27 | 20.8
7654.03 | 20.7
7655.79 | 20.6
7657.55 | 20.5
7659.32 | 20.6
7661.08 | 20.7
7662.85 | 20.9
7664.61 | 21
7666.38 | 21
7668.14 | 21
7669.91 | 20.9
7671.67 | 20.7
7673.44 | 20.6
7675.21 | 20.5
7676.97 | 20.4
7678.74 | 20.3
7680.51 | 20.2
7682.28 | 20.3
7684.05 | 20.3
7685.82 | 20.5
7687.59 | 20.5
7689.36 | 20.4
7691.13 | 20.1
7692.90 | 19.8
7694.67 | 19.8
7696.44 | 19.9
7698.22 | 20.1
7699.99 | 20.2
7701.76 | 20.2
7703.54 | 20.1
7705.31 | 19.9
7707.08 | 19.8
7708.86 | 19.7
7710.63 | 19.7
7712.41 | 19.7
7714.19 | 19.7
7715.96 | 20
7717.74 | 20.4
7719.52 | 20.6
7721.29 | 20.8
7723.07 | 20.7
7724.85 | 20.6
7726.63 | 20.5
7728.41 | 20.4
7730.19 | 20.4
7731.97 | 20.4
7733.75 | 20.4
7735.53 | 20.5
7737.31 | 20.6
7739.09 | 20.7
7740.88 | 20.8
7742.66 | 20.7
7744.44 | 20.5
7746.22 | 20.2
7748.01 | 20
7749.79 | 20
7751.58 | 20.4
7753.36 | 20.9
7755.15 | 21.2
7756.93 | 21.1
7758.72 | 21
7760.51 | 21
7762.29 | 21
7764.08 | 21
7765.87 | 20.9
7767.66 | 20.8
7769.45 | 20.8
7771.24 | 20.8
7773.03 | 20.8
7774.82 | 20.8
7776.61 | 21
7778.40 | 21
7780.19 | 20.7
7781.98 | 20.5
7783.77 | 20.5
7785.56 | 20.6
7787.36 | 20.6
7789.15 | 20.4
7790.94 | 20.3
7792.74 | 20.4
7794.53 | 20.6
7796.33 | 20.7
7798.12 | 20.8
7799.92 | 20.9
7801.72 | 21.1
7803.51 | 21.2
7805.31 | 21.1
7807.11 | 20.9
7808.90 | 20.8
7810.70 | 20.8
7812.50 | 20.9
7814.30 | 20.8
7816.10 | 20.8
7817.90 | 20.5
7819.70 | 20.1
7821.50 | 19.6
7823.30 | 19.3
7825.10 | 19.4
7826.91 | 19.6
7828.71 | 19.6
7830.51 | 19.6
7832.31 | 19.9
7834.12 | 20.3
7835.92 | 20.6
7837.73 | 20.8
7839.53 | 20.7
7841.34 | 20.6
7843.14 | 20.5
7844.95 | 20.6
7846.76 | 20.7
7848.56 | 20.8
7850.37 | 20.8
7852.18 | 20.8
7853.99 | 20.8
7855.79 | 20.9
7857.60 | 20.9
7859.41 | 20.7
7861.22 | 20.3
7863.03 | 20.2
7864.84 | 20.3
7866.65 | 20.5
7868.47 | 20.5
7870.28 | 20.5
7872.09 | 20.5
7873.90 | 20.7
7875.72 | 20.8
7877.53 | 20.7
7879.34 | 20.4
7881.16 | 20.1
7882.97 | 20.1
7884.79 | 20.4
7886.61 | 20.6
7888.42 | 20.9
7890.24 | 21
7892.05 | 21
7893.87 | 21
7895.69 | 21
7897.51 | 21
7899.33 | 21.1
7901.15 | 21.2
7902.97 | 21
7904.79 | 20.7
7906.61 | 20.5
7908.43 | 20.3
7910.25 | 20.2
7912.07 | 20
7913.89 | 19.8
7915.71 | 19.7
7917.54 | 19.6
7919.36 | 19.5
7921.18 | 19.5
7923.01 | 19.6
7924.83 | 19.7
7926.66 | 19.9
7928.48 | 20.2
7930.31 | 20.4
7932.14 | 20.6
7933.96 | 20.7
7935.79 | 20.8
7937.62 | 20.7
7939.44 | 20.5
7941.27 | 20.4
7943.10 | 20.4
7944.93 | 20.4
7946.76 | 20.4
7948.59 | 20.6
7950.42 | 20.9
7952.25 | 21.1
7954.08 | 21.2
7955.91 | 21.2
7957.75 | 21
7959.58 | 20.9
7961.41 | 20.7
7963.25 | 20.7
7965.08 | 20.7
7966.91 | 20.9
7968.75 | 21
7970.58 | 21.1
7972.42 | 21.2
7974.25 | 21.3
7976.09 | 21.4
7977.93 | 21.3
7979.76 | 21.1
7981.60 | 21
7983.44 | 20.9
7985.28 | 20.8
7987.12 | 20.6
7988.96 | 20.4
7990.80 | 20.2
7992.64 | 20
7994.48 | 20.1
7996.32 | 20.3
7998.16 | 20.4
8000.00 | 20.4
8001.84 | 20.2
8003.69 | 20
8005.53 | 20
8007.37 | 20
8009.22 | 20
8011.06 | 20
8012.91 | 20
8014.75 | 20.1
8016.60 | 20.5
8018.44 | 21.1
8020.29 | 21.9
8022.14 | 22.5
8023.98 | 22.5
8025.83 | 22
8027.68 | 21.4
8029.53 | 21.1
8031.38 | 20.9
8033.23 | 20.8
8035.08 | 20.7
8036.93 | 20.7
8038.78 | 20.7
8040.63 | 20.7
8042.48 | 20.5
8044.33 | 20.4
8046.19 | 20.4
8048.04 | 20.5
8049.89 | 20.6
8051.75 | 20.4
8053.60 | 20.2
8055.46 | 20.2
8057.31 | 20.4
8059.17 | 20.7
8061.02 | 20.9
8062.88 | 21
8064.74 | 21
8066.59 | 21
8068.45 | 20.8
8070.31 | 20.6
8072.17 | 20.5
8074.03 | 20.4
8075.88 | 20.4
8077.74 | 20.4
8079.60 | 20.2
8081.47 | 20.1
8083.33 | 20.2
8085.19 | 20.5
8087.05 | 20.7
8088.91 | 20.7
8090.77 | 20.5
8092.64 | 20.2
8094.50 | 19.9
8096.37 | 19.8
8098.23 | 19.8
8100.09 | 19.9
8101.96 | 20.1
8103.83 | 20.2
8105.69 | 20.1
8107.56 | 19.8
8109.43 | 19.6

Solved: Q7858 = 20.5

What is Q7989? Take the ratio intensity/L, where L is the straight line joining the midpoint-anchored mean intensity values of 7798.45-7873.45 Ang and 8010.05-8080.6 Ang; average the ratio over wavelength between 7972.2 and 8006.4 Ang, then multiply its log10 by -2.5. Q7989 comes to 0.00 mag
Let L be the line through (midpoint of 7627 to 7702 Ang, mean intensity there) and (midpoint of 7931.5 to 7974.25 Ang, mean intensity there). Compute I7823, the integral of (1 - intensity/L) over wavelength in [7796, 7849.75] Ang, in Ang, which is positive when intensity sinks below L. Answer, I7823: 0.36 Ang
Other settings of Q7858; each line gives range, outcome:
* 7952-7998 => 20.8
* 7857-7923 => 20.5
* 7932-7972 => 20.8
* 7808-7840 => 20.2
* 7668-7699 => 20.3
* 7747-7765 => 20.8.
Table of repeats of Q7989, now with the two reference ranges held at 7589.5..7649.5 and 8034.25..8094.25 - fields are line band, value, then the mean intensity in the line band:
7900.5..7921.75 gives 0.01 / 20.2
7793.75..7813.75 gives -0.04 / 20.9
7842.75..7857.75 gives -0.03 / 20.8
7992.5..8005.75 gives 0.01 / 20.2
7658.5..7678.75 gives -0.04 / 20.7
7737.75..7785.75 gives -0.03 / 20.7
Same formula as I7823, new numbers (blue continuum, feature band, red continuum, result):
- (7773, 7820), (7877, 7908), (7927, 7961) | -0.1 Ang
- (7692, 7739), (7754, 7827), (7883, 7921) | -1.3 Ang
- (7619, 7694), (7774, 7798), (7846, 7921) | -0.2 Ang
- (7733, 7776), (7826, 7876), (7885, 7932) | 0.1 Ang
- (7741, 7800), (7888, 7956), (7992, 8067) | 0.6 Ang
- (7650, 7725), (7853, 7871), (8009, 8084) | 0.0 Ang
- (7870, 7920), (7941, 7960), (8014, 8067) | -0.1 Ang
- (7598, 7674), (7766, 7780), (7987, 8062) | -0.4 Ang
